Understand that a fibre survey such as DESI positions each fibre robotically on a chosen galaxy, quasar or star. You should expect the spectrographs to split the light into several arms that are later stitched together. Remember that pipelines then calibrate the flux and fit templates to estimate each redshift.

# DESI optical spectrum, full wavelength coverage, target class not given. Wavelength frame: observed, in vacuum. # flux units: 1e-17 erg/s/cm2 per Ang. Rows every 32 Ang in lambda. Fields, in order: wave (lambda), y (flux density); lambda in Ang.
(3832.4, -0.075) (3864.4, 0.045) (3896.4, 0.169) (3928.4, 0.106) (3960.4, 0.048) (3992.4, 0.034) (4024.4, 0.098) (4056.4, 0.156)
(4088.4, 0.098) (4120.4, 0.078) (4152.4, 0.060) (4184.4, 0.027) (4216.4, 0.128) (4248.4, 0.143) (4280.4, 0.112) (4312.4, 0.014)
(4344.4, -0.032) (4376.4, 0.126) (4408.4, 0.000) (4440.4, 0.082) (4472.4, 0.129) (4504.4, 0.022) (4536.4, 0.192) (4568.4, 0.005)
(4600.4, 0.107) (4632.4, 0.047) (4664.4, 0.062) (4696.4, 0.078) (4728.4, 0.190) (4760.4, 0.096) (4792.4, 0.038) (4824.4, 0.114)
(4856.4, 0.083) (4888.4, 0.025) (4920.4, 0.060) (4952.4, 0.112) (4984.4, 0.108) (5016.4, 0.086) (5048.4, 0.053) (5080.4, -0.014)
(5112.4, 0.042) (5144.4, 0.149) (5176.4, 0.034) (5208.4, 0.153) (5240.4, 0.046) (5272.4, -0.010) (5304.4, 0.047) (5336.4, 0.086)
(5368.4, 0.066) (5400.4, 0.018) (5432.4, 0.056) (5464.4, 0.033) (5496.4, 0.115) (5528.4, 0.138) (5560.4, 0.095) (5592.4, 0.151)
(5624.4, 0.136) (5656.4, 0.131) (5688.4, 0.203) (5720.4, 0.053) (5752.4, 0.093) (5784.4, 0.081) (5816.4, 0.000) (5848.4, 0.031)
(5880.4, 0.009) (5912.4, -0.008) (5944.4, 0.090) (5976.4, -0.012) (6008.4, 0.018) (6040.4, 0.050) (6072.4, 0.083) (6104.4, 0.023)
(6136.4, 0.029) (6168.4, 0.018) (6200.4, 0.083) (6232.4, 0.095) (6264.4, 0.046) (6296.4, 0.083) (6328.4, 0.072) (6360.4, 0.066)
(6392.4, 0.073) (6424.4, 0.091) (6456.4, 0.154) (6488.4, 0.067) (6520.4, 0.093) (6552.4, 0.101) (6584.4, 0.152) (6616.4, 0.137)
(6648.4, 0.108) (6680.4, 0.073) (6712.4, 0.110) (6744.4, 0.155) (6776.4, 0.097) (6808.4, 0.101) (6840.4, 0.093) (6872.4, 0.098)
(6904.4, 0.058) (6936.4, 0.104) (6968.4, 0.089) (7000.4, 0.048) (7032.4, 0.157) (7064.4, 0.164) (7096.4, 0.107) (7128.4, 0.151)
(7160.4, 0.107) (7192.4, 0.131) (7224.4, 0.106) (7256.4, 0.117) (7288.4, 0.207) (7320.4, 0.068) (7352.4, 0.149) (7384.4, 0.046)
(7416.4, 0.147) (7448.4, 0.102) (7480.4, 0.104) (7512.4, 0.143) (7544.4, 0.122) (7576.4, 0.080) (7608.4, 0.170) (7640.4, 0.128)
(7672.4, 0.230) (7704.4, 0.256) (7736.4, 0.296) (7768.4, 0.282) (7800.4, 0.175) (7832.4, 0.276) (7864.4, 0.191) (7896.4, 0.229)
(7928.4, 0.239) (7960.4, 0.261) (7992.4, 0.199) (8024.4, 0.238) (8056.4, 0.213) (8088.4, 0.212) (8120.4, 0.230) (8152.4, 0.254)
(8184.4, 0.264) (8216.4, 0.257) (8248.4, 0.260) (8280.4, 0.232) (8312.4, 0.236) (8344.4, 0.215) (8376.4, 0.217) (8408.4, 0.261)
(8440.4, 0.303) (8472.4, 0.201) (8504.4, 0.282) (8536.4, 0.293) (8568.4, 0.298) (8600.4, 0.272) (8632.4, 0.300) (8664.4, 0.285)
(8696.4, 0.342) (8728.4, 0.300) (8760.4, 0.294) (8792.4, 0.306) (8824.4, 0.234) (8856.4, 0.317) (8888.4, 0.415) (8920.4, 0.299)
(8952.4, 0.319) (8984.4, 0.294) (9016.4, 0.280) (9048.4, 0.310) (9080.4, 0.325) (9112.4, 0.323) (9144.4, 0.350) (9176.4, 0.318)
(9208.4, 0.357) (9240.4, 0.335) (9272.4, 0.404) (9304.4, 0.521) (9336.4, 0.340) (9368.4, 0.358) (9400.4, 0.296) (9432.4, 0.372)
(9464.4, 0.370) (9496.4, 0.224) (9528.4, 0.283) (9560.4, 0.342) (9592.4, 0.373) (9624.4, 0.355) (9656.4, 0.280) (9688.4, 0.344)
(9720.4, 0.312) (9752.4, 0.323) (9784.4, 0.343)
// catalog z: 0.927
